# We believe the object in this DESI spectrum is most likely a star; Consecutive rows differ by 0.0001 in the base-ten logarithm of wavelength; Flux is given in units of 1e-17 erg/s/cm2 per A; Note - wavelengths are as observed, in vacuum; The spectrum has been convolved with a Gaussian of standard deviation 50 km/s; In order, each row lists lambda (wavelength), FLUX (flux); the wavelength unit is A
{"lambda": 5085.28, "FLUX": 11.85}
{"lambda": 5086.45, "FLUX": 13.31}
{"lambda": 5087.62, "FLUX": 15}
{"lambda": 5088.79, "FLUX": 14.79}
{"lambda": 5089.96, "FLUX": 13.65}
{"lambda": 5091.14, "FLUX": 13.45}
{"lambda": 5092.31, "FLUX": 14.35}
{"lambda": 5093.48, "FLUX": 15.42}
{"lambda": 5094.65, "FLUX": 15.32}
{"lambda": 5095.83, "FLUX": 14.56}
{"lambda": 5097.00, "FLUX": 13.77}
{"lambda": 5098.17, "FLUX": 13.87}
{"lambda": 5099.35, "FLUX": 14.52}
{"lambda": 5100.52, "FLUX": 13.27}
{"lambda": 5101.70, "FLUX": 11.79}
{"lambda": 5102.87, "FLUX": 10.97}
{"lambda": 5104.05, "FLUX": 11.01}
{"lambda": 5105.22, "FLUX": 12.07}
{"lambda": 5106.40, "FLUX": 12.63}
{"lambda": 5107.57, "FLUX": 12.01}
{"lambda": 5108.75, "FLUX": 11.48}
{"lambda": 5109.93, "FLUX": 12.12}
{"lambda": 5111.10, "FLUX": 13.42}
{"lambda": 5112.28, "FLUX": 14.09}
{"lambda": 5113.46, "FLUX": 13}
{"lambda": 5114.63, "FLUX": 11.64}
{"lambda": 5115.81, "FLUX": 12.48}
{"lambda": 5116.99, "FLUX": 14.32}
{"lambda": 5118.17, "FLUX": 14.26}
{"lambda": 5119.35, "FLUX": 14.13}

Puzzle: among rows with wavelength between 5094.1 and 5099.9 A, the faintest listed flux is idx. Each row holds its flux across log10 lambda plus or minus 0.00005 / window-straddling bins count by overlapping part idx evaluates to 13.77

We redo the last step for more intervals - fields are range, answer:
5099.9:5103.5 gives 10.97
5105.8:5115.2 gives 11.48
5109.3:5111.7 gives 12.12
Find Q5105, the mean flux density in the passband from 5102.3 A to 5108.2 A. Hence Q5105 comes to 11.7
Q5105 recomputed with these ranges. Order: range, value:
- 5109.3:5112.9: 13.2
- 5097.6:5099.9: 14.2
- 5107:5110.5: 11.8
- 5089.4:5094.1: 14.2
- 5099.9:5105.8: 11.8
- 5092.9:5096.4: 15.1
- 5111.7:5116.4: 12.8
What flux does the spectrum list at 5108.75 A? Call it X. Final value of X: 11.48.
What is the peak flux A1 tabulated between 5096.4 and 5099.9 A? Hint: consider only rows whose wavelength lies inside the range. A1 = 14.52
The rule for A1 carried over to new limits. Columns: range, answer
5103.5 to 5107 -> 12.63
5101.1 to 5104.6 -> 11.79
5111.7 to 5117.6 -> 14.32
